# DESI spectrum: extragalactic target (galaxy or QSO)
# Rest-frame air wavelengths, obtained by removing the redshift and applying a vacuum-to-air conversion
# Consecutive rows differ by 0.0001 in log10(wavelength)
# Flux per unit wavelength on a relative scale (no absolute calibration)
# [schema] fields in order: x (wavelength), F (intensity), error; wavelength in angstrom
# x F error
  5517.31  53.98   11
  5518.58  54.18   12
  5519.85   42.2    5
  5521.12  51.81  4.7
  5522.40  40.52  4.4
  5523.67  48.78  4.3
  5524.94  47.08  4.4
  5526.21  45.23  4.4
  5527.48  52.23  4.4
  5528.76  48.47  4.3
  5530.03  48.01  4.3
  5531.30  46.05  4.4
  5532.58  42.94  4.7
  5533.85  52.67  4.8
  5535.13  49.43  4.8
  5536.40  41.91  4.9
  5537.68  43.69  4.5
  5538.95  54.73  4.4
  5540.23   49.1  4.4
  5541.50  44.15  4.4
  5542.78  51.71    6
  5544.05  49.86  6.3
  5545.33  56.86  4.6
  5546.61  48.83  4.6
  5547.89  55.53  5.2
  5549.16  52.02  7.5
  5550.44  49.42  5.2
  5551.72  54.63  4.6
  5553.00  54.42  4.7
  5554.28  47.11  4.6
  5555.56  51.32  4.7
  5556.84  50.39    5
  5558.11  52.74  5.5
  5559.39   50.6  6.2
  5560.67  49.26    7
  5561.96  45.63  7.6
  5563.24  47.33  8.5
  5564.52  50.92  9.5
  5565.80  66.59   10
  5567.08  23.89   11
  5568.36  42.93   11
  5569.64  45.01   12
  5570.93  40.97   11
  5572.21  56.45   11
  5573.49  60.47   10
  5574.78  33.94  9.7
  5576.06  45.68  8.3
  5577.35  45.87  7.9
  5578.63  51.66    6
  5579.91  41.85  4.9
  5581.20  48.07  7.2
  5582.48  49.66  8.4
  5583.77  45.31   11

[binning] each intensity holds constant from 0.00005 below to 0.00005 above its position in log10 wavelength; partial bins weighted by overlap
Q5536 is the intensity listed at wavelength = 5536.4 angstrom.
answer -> 41.91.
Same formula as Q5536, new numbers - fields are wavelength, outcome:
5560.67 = 49.26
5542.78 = 51.71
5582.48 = 49.66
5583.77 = 45.31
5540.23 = 49.1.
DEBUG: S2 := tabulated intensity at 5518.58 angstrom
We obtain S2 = 54.18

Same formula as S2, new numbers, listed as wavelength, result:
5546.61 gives 48.83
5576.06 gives 45.68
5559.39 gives 50.6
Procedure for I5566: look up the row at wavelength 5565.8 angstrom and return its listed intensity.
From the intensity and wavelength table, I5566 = 66.59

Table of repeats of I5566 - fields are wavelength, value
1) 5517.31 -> 53.98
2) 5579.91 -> 41.85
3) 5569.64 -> 45.01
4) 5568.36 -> 42.93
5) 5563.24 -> 47.33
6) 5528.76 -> 48.47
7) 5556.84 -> 50.39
